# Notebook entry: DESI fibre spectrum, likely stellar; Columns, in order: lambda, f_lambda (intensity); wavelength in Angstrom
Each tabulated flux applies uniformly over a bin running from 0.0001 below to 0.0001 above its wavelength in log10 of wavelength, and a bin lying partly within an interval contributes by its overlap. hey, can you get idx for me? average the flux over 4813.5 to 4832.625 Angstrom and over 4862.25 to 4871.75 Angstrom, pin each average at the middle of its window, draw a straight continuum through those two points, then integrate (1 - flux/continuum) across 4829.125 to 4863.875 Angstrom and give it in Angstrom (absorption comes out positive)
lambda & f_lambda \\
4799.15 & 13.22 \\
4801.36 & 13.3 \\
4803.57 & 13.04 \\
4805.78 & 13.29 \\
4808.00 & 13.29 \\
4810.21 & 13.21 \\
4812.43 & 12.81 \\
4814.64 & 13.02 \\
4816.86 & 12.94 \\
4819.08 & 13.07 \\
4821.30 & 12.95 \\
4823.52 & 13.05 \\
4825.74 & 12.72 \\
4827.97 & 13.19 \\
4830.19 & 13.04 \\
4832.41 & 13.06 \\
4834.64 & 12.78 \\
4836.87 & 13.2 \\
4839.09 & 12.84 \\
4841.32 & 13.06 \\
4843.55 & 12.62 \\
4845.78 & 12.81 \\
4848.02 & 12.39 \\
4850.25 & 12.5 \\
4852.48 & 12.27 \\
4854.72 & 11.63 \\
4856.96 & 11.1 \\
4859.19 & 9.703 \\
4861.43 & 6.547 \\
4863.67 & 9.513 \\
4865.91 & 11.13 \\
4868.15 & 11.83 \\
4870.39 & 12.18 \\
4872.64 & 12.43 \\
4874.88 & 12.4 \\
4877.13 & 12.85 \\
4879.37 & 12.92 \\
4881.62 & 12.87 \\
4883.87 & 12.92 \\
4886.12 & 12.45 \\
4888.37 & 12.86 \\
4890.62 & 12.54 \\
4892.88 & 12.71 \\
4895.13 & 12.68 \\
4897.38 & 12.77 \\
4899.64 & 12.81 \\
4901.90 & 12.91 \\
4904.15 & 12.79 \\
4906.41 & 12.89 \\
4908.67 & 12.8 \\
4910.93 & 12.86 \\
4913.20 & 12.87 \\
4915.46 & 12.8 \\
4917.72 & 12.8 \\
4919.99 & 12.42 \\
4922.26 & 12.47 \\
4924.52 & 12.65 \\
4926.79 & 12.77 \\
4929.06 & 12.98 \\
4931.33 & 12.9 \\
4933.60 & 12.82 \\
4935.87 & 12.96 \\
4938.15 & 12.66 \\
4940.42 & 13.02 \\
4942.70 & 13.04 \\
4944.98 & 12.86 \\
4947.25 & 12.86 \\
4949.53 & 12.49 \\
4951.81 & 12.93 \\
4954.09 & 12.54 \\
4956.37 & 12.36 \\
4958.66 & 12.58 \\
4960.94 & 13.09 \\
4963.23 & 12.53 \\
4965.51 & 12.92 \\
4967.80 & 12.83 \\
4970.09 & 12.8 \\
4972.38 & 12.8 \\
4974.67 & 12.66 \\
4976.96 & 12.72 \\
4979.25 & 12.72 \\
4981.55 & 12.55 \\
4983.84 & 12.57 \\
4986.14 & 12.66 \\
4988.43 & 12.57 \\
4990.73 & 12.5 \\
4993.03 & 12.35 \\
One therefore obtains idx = 0.4 Angstrom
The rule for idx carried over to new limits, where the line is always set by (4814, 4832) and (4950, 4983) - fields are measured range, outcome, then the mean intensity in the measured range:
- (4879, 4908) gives 0.2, 12.8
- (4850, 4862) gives 2.1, 10.7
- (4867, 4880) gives 0.5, 12.4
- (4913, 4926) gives 0.2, 12.7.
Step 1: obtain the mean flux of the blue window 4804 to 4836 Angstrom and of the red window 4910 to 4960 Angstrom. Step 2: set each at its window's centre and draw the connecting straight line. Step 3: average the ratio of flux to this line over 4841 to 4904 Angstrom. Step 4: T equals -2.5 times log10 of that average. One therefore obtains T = 0.07 mag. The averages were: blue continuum 13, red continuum 12.8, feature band 12.1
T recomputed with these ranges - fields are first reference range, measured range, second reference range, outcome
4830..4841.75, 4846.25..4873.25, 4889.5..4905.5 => 0.162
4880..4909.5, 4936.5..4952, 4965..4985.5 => -0.008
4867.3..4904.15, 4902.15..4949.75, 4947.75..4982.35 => -0.011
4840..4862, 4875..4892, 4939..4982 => -0.071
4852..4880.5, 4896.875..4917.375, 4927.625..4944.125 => -0.053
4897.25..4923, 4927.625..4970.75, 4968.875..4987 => -0.007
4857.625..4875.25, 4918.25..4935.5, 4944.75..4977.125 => -0.066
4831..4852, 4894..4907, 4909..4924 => -0.007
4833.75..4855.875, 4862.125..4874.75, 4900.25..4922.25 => 0.121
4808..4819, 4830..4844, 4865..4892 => -0.011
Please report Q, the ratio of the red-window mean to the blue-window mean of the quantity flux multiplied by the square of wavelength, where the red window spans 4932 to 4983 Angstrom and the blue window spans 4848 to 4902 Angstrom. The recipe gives 1.11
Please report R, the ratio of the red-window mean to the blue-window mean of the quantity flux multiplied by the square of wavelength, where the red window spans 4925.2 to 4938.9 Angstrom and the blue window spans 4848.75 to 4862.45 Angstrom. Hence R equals 1.24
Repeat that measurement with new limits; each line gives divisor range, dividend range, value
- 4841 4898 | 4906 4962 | 1.10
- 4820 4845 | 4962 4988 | 1.04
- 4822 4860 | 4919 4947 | 1.06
